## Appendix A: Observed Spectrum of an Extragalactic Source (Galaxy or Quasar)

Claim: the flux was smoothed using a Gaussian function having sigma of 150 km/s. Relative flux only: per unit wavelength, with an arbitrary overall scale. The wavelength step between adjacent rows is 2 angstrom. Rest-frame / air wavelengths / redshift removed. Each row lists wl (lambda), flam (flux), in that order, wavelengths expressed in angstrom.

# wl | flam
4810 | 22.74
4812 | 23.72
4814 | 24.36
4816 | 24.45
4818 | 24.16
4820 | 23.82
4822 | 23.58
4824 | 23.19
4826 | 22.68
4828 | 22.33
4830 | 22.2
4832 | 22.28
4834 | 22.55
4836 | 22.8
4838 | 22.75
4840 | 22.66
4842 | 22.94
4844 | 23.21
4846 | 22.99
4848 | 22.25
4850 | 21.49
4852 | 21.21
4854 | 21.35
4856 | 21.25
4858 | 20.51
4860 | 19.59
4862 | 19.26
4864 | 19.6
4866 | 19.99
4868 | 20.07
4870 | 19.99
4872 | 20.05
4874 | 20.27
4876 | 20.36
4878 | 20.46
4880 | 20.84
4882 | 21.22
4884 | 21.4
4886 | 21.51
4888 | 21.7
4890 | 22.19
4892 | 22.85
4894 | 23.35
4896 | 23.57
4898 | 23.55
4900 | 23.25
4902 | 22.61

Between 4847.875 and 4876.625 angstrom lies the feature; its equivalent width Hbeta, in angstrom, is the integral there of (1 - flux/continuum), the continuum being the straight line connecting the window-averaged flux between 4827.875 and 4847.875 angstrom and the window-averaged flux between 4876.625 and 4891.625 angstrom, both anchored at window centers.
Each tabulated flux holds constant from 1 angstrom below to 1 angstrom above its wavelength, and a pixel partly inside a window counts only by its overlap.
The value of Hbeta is 2.0 angstrom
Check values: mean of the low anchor 22.7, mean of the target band 20.4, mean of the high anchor 21.4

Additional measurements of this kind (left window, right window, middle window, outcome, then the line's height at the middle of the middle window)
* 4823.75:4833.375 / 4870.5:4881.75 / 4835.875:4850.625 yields -0.54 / 21.9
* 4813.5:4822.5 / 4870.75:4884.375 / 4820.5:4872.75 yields 1.76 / 22.4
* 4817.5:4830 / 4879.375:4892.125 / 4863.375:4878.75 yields 1.31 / 22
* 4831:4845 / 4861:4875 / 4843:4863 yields 0.02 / 21.3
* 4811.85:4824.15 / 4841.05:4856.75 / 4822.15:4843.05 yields 0.36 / 23.1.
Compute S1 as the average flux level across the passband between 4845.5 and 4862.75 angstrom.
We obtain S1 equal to 21.1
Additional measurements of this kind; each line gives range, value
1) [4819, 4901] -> 21.8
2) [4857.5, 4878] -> 20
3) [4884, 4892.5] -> 21.9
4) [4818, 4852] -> 22.7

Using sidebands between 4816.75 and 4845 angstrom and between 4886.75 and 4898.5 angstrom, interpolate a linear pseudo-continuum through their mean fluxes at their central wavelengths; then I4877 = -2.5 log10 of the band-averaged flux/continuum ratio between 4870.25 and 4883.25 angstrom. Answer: 0.12 mag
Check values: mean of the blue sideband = 23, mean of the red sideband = 22.8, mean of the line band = 20.5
